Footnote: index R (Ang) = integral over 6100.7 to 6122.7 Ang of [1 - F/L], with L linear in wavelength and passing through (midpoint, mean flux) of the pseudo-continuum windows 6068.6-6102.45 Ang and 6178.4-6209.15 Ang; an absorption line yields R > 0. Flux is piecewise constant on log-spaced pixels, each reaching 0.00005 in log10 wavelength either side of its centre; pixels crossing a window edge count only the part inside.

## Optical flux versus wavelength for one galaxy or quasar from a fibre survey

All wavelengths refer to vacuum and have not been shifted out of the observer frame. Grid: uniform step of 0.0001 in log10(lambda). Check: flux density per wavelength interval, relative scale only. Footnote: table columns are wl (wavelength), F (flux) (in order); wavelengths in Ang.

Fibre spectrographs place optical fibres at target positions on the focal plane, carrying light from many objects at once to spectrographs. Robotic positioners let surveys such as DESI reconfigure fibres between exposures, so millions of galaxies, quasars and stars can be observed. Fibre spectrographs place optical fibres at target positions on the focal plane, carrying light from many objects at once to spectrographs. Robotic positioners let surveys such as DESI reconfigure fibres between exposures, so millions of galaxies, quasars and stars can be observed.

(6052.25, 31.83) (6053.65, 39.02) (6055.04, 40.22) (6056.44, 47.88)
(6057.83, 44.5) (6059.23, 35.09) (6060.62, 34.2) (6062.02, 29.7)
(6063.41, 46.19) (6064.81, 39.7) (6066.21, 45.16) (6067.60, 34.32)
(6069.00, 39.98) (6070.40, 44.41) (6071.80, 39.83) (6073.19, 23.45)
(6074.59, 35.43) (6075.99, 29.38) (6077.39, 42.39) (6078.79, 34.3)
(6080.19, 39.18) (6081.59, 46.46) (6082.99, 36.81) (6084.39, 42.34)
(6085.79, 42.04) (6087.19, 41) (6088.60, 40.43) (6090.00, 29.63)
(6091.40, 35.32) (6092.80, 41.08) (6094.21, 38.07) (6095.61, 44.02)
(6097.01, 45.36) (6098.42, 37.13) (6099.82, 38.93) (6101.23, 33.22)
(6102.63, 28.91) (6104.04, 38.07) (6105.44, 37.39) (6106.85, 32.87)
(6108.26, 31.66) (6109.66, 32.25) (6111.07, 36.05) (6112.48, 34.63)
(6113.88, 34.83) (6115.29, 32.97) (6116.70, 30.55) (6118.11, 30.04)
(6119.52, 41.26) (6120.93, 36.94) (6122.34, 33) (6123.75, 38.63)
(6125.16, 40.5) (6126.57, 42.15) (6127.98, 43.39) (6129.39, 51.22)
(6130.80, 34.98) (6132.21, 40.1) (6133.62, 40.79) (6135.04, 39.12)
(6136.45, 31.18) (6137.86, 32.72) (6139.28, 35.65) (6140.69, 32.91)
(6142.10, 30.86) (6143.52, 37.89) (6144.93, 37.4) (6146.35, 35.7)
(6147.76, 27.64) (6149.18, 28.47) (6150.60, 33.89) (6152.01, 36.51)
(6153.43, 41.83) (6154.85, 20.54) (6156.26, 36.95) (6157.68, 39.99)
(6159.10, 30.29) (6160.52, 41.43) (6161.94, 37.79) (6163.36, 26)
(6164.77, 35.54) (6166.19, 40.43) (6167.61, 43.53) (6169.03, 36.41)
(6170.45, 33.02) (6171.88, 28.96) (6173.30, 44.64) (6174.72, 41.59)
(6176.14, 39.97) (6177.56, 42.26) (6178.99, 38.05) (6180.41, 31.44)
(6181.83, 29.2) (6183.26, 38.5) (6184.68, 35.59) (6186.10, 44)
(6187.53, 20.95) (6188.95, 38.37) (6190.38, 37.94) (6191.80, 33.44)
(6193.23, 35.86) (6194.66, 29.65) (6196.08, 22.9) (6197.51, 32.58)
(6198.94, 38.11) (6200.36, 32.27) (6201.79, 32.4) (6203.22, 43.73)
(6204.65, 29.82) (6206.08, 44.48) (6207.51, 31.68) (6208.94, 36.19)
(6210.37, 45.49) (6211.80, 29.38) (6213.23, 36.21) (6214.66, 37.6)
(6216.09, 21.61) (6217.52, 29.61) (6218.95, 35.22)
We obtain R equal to 1.9 Ang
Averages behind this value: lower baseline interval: 38.2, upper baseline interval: 34.4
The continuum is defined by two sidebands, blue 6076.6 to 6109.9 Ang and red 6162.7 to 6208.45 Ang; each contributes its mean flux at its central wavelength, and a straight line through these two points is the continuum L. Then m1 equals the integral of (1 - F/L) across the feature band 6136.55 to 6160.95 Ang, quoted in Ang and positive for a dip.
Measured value 1.6 Ang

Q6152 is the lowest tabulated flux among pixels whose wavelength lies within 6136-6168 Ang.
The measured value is 20.54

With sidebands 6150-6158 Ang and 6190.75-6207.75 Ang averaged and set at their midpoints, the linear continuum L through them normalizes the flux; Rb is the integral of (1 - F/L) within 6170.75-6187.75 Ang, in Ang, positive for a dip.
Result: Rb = -1.1 Ang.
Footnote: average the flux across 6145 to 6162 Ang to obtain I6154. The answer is 34.2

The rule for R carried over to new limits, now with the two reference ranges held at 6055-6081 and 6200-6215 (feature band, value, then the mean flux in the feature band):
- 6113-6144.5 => 0.4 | 36.9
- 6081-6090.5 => -0.5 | 39.9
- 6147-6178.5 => 0.9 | 35.8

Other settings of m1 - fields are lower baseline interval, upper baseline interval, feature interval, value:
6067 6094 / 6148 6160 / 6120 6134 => -2.1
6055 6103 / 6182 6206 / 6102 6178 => 0.5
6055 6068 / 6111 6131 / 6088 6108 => 0.7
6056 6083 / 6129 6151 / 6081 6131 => -1.0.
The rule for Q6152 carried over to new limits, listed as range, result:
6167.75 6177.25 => 28.96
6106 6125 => 30.04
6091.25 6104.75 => 28.91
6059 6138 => 23.45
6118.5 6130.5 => 33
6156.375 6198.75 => 20.95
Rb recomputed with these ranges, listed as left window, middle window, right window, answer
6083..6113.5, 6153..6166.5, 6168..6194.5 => 0.58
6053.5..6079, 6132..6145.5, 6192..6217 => 0.13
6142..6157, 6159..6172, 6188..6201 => -0.95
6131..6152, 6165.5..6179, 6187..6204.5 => -2.03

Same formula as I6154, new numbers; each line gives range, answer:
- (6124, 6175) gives 36.4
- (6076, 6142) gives 37.3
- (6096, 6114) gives 35.7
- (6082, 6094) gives 38.7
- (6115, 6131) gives 38.2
